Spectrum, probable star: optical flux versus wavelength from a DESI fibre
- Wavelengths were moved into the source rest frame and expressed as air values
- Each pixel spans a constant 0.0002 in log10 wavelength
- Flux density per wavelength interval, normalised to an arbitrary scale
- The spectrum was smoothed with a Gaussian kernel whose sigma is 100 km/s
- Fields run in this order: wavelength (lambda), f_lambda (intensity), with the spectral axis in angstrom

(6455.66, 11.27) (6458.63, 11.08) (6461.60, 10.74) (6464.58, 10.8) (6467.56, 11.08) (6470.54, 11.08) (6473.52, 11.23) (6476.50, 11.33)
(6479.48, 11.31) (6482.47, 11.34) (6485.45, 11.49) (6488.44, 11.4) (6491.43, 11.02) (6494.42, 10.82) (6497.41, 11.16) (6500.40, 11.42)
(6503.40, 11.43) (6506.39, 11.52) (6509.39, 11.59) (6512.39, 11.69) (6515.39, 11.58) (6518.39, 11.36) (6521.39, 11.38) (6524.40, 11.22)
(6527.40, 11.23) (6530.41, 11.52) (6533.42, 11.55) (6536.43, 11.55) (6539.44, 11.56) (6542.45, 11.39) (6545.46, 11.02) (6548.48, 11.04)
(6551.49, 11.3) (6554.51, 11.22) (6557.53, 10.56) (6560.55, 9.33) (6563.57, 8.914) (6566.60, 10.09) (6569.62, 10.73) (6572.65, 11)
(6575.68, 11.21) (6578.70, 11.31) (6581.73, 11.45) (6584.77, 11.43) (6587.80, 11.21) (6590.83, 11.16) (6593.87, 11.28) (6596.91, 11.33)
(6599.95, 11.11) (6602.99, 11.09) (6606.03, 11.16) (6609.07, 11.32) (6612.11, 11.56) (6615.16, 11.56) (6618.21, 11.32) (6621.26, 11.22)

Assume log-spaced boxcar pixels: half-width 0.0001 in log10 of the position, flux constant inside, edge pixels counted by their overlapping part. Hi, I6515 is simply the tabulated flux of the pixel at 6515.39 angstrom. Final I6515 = 11.58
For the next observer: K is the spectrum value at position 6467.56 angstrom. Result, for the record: 11.08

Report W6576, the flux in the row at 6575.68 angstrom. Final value 11.21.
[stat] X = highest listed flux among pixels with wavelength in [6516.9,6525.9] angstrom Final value 11.38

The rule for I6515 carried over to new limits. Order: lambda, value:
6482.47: 11.34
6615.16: 11.56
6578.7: 11.31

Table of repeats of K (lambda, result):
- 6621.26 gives 11.22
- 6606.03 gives 11.16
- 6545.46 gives 11.02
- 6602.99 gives 11.09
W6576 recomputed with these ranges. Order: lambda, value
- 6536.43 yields 11.55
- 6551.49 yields 11.3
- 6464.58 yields 10.8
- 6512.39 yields 11.69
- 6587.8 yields 11.21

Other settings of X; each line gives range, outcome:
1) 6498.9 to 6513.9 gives 11.69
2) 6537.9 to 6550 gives 11.56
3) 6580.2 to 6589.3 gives 11.45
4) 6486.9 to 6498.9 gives 11.4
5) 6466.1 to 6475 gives 11.23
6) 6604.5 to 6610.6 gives 11.32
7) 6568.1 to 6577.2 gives 11.21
